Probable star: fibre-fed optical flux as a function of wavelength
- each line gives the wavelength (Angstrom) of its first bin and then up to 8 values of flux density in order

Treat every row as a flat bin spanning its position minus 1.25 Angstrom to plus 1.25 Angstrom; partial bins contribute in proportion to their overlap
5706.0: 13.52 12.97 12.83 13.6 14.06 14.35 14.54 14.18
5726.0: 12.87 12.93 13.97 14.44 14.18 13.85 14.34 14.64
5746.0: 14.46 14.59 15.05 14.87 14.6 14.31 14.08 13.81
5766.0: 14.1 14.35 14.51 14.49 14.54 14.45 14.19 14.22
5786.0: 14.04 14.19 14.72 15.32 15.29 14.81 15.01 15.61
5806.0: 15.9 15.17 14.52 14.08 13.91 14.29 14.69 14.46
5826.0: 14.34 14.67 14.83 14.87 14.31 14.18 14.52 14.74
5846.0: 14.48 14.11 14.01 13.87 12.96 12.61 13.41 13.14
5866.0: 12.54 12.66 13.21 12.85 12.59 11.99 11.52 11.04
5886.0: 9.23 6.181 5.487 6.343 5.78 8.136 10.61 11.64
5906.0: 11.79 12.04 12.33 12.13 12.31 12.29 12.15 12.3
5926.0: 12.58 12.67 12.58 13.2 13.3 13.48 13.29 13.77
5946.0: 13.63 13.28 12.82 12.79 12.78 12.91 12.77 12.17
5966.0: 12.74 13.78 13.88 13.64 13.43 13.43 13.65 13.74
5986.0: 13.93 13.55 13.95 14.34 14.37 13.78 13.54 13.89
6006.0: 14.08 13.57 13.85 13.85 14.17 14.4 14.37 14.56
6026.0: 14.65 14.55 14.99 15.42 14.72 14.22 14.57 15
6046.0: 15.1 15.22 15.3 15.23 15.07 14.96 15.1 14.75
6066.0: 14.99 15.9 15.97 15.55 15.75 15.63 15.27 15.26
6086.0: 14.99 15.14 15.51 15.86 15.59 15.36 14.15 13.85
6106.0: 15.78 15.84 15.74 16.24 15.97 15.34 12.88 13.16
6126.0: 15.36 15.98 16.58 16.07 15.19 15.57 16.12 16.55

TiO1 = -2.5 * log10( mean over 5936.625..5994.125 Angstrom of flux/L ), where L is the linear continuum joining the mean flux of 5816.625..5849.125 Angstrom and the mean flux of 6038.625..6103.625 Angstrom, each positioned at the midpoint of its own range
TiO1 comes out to 0.117 mag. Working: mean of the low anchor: 14.5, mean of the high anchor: 15.2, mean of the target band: 13.4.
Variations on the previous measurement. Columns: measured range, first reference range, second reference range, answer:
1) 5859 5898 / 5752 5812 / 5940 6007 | 0.31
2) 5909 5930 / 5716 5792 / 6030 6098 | 0.20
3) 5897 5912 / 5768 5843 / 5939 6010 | 0.26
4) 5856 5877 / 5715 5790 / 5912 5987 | 0.05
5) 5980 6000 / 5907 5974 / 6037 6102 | -0.01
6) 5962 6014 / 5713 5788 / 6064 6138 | 0.10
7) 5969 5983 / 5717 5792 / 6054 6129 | 0.10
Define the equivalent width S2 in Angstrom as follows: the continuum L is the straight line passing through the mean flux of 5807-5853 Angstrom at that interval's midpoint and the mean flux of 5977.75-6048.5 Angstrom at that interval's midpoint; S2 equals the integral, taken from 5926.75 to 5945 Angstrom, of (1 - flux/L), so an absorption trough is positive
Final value 1.5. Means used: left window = 14.5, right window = 14.2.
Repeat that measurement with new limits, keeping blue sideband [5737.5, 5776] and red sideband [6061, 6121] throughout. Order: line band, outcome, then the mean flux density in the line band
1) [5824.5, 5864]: 1.5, 14.1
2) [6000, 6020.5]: 1.6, 13.9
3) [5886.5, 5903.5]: 8.4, 7.52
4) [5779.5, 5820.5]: -0.5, 14.7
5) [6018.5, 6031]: 0.5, 14.6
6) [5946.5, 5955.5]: 1.2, 13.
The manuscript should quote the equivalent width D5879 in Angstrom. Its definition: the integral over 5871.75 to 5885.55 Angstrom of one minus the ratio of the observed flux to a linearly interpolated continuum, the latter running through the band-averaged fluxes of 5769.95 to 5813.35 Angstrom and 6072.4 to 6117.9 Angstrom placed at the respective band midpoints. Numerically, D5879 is 2.8 Angstrom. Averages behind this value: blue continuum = 14.7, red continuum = 15.4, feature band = 11.9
